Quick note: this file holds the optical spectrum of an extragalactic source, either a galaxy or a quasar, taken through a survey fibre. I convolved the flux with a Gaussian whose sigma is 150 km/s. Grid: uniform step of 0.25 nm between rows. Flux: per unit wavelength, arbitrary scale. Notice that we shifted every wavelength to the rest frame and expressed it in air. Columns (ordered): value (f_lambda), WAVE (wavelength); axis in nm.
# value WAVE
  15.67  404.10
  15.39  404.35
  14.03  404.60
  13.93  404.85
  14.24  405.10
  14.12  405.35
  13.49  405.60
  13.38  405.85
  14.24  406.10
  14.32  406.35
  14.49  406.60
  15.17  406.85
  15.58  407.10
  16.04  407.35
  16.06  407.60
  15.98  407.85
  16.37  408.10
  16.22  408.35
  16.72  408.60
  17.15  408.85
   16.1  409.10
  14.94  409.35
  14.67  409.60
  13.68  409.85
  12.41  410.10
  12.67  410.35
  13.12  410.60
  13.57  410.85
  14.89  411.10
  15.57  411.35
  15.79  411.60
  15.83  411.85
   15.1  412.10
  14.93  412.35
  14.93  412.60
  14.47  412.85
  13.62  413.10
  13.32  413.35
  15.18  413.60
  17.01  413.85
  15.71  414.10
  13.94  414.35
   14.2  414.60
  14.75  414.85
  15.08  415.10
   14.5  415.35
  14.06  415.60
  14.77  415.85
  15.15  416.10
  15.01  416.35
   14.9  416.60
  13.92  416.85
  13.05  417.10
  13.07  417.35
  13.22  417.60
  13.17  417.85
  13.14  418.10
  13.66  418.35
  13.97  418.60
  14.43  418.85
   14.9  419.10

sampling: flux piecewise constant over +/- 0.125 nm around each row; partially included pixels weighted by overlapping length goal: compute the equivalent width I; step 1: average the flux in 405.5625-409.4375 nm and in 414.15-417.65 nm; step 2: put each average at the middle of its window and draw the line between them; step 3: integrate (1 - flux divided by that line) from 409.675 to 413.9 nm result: 0.12 nm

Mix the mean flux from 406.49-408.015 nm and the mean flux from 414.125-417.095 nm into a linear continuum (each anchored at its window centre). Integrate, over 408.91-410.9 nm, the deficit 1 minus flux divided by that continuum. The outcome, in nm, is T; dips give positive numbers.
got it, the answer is 0.16 nm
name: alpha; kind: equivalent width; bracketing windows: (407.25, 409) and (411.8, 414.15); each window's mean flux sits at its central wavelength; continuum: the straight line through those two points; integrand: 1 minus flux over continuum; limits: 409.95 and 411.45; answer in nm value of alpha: 0.19 nm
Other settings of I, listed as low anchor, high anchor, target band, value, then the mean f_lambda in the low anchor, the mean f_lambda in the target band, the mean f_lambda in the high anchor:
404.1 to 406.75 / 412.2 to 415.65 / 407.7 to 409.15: -0.20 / 14.2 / 16.4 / 14.7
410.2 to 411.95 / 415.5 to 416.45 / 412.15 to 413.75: 0.01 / 14.4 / 14.5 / 14.8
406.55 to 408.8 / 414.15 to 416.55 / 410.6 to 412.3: 0.04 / 15.9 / 15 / 14.7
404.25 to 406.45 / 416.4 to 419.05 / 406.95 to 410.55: -0.33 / 14.1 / 15.3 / 13.7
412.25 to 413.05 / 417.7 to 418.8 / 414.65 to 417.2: -0.09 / 14.7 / 14.5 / 13.5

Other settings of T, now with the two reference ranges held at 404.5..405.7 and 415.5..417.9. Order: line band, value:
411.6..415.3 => -0.225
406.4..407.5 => -0.101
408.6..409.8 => -0.145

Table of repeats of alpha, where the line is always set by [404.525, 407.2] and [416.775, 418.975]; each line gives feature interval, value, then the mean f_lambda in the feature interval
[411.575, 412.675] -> -0.113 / 15.3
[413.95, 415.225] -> -0.099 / 14.8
